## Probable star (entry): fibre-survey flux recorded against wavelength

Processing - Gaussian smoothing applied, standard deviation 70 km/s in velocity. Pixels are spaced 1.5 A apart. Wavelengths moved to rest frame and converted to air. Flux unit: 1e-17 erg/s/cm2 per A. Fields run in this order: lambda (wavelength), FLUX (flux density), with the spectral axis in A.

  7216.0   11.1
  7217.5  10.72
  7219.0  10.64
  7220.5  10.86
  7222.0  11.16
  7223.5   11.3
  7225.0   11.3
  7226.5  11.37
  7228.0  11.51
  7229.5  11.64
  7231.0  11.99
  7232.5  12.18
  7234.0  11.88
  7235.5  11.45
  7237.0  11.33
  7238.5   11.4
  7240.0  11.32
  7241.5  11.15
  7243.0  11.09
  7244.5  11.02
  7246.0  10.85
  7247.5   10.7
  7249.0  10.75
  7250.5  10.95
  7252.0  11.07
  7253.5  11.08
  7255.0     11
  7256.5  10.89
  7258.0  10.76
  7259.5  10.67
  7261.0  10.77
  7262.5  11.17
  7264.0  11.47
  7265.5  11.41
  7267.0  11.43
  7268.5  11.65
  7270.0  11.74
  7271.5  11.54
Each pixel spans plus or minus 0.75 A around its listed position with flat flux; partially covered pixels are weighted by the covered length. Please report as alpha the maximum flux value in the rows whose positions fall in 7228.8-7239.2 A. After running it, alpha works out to 12.18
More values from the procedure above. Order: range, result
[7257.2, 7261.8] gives 10.77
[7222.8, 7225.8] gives 11.3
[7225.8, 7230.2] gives 11.64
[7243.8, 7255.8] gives 11.08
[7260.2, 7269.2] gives 11.65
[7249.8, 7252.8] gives 11.07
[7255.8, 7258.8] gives 10.89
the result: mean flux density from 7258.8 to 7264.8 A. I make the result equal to 11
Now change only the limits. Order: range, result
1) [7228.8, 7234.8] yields 11.9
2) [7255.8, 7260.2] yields 10.8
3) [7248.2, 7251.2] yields 10.8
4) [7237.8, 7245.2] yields 11.2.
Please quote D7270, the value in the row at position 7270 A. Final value 11.74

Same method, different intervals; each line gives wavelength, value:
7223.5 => 11.3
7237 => 11.33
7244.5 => 11.02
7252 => 11.07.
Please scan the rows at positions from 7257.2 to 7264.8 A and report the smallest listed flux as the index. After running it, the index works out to 10.67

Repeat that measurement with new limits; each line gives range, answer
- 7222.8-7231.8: 11.3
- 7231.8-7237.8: 11.33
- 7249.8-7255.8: 10.95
